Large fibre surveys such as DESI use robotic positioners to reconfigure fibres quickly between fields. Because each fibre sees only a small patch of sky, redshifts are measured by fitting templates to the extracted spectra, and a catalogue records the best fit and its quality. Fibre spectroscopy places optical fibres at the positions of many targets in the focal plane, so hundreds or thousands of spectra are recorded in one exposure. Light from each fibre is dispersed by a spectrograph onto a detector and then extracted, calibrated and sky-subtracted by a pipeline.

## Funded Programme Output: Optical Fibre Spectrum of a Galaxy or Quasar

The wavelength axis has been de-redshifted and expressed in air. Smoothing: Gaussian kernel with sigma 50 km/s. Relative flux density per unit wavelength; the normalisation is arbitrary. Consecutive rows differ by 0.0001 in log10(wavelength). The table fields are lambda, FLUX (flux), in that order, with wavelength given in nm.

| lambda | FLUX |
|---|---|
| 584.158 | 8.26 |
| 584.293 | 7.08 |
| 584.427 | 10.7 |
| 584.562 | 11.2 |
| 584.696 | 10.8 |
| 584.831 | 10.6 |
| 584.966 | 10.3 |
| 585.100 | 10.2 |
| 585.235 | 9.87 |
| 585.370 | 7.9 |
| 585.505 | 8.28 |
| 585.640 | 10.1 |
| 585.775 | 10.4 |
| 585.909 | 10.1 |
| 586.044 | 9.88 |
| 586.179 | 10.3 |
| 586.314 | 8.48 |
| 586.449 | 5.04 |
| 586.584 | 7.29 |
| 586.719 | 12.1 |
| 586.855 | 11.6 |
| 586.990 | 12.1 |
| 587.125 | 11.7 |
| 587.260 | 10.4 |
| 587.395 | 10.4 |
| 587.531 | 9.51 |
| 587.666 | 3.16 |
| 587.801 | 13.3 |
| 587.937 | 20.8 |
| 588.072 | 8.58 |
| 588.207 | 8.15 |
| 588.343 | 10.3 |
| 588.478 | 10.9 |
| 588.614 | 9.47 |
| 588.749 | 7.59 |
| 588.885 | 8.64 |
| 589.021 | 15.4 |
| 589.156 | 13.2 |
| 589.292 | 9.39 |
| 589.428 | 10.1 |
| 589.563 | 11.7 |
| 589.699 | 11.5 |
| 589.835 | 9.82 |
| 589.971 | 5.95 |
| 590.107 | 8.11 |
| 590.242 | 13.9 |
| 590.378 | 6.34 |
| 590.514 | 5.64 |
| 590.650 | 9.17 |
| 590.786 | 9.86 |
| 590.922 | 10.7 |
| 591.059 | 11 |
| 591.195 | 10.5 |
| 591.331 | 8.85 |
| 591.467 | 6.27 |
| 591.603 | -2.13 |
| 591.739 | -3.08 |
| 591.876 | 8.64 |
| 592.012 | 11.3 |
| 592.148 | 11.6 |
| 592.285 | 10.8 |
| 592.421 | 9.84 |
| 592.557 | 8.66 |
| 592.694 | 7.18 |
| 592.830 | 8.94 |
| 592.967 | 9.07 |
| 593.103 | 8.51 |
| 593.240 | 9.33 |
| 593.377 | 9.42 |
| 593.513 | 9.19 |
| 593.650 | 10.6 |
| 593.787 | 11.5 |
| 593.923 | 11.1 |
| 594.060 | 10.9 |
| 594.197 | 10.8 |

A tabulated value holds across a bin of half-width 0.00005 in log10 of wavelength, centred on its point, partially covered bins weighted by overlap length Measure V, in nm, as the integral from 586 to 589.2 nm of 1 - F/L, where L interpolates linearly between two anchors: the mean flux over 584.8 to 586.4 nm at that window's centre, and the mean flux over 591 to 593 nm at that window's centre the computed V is -0.46 nm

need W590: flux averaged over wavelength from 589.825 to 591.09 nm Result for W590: 8.95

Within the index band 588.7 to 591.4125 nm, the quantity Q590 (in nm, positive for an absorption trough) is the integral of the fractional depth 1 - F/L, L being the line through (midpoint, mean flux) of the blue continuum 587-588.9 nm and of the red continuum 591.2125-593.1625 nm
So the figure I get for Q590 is -0.28 nm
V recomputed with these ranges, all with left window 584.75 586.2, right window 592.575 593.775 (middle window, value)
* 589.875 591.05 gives 0.06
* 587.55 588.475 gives -0.10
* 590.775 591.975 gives 0.33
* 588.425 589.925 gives -0.18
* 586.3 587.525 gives -0.03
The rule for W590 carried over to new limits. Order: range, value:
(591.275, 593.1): 7.42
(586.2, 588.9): 10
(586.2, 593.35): 9.34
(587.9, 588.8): 10.6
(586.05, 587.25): 9.86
